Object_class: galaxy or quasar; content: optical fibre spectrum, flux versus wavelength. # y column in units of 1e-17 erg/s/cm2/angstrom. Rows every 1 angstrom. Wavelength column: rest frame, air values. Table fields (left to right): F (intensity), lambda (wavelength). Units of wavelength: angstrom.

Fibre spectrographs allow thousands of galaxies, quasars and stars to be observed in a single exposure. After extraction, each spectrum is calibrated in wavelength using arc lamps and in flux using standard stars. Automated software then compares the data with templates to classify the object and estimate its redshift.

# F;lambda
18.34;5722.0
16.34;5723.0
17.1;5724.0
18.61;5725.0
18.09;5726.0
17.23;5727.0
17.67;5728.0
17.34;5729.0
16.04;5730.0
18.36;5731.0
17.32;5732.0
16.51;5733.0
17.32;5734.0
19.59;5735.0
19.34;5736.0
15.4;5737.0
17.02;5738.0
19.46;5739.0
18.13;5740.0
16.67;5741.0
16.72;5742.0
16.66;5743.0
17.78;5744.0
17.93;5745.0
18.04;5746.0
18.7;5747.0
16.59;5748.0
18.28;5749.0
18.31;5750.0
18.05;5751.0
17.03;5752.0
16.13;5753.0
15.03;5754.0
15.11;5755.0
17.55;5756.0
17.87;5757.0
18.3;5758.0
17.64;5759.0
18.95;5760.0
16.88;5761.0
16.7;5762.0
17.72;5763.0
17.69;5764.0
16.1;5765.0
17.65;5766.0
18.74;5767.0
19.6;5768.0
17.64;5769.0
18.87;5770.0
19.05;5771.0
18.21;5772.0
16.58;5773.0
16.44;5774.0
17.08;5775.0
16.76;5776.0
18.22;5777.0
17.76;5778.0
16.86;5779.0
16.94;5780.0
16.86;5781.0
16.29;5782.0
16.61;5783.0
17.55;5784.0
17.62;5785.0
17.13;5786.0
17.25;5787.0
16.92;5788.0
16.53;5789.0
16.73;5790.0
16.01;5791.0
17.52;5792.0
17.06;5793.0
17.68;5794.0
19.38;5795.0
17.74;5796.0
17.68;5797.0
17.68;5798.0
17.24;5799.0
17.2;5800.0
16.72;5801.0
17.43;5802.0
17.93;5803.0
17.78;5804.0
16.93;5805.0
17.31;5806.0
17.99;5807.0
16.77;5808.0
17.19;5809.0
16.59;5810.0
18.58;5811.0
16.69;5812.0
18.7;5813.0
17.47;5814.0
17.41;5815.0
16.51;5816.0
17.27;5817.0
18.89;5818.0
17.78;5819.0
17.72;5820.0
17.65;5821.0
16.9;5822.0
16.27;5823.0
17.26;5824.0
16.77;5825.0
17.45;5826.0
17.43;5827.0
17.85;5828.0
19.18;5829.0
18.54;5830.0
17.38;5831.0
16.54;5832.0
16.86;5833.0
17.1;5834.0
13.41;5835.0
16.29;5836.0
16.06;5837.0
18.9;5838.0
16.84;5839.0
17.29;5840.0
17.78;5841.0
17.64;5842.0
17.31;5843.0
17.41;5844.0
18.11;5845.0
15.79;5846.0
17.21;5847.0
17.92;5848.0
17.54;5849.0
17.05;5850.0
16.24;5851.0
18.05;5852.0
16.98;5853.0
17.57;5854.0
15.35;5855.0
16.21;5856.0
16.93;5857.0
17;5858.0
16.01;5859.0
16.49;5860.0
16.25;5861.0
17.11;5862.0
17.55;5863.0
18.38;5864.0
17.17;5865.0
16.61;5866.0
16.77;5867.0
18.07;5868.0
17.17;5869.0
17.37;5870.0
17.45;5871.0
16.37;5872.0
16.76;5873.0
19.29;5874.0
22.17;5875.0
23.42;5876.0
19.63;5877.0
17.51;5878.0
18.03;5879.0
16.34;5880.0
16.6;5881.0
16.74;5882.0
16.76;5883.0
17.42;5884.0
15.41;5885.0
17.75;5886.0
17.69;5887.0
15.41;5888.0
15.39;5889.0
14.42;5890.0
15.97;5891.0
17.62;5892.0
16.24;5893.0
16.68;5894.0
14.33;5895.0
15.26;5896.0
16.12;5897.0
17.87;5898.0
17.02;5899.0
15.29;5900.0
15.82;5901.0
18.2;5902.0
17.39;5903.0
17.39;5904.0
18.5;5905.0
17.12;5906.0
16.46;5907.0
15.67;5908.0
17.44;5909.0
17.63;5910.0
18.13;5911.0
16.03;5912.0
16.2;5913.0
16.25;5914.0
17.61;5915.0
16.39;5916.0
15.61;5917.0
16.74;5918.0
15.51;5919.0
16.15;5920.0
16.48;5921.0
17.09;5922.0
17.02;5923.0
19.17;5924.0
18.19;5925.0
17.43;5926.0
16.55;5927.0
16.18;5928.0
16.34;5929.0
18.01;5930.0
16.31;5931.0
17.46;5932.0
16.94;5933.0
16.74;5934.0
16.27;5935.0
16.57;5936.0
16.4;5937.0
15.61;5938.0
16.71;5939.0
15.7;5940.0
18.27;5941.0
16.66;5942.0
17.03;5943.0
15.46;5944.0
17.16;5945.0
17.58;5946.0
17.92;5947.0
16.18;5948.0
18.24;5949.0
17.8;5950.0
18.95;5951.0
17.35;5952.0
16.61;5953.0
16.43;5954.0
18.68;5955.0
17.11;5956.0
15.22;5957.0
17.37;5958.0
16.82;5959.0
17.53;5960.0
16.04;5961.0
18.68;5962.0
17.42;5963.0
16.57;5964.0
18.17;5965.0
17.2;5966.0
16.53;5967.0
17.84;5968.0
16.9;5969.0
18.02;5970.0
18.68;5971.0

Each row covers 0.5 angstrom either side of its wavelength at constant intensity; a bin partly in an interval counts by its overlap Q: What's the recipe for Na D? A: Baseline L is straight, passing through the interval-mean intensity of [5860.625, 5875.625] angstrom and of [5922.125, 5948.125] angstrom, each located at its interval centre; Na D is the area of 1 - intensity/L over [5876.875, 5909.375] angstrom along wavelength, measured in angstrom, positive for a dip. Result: 1.4 angstrom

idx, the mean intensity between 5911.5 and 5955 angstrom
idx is 16.9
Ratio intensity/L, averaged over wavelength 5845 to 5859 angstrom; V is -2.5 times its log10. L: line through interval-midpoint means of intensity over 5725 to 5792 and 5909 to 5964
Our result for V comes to 0.02 mag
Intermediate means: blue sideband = 17.4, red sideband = 17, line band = 16.9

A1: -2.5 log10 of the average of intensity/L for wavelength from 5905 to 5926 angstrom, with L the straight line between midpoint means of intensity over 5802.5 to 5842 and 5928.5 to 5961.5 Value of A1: 0.01 mag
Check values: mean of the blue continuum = 17.3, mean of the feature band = 16.9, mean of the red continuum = 17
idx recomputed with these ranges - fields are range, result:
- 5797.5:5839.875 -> 17.3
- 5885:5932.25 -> 16.7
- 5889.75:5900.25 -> 16.1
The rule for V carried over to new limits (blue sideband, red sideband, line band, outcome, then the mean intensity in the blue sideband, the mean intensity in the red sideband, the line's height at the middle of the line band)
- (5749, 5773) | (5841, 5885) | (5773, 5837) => 0.017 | 17.6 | 17.4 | 17.5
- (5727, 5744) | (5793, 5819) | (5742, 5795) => 0.008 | 17.5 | 17.5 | 17.5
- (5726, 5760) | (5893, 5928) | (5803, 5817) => -0.013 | 17.5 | 16.8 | 17.2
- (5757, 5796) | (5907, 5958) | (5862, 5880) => -0.062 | 17.5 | 16.9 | 17.1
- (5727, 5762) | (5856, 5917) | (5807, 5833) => -0.015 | 17.4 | 17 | 17.2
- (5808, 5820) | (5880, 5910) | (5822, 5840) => 0.016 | 17.5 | 16.6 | 17.3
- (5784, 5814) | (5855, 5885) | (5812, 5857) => 0.014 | 17.4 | 17.5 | 17.4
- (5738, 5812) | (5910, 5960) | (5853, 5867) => 0.021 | 17.4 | 16.9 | 17.2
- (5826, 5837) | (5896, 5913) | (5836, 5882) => -0.028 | 17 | 16.9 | 17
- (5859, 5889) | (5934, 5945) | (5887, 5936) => 0.017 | 17.5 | 16.5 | 16.9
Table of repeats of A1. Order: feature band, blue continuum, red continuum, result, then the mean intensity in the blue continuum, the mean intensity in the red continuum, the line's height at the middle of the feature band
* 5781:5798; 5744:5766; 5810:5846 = 0.007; 17.4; 17.3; 17.3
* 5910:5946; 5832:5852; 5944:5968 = 0.027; 17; 17.3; 17.2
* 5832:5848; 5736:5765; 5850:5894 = 0.018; 17.4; 17.2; 17.2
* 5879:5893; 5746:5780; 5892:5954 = 0.034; 17.5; 16.8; 17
